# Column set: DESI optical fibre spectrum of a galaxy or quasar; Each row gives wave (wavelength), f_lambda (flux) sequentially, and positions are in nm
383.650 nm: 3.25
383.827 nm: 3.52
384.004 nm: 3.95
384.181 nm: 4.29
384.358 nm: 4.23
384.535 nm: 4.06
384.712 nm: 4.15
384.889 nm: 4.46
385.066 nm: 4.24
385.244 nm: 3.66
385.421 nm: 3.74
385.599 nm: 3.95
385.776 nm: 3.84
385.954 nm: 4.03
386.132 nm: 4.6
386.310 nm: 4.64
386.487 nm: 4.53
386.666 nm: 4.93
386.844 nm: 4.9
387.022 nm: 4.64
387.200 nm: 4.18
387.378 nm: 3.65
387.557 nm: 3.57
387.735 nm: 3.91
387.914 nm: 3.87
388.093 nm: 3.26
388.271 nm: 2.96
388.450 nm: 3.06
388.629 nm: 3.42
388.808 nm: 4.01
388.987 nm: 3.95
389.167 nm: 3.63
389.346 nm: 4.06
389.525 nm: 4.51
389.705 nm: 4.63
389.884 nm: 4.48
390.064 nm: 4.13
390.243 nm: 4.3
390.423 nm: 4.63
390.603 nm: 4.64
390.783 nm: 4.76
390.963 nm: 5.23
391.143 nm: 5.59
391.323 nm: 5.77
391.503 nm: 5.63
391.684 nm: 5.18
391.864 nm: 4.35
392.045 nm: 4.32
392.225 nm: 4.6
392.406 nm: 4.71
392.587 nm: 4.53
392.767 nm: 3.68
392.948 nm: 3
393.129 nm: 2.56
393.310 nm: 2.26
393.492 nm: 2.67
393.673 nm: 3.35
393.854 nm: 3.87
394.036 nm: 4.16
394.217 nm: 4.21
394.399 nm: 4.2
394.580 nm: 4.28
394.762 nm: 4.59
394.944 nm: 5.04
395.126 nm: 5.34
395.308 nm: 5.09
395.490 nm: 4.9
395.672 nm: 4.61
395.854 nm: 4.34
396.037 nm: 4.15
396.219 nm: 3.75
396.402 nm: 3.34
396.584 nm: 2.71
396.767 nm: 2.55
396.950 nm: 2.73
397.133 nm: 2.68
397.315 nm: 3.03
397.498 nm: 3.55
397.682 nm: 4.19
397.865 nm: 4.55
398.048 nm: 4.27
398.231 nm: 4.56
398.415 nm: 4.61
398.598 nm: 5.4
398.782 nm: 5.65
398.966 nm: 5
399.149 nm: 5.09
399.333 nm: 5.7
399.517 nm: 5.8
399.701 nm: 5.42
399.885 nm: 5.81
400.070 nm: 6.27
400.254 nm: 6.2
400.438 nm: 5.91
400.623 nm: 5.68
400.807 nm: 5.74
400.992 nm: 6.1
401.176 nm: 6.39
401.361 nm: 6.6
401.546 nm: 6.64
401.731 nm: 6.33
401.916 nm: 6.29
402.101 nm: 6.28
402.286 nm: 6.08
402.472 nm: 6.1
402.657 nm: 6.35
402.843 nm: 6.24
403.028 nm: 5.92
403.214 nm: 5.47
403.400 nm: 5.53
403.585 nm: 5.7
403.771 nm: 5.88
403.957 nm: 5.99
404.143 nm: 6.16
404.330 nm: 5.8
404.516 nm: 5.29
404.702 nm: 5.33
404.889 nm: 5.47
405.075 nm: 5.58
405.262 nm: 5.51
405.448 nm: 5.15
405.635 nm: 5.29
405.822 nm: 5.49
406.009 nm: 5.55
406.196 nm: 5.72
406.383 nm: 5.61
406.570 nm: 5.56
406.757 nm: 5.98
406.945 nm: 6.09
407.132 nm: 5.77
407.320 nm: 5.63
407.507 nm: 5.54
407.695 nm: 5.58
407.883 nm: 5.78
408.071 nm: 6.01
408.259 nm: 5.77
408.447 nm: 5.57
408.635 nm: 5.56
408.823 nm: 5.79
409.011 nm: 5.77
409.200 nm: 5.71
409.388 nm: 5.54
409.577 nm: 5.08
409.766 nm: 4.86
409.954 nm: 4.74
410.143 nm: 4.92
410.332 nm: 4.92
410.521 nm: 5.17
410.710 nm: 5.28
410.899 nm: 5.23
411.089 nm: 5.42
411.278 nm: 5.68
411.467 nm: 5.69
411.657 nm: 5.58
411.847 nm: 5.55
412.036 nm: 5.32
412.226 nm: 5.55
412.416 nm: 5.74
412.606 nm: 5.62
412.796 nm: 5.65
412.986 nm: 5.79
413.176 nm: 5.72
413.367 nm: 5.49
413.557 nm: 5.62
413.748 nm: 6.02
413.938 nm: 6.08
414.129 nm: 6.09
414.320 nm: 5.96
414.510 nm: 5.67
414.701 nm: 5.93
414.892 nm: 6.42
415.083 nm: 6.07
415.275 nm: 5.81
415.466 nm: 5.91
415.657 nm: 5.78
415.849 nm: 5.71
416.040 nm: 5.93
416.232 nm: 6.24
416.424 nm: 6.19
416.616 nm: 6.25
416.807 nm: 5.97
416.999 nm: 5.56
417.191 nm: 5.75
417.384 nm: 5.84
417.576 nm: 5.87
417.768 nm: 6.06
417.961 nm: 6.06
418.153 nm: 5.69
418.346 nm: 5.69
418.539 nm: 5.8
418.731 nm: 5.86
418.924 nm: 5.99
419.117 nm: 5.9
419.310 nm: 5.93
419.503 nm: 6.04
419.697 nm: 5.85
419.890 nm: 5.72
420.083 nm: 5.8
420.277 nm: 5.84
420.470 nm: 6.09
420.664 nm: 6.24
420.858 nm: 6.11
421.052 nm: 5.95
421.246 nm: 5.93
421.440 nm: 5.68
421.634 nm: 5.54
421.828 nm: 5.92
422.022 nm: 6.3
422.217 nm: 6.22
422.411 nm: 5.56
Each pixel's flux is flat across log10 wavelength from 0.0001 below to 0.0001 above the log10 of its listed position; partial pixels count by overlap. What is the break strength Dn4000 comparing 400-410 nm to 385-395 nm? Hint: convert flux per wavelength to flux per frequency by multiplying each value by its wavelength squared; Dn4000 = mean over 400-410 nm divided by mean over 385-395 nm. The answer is 1.50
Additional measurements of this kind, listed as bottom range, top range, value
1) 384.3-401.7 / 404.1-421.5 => 1.42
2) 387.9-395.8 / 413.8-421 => 1.59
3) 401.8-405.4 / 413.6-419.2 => 1.08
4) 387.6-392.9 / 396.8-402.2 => 1.27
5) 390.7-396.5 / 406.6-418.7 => 1.45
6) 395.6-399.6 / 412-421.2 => 1.54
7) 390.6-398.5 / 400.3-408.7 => 1.48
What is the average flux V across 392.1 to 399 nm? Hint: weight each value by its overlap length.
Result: 4.01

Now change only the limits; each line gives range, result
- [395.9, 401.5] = 4.8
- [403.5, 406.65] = 5.59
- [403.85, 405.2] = 5.66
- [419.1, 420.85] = 5.94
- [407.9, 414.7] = 5.56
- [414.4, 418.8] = 5.92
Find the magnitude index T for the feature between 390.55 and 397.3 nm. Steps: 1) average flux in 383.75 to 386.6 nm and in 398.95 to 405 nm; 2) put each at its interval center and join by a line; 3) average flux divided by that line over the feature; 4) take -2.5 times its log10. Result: 0.21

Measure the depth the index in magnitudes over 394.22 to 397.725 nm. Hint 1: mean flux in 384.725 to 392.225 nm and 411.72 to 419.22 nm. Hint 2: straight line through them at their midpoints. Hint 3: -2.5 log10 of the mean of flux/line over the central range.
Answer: 0.19 mag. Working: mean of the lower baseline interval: 4.29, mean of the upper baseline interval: 5.85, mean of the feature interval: 3.95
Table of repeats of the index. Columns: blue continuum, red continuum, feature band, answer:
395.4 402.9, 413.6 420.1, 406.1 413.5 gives 0.008 mag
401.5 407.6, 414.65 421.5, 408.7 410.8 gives 0.115 mag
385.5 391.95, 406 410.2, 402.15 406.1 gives -0.079 mag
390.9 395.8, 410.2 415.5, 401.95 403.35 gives -0.212 mag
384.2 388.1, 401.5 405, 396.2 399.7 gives 0.271 mag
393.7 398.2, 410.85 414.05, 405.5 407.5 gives -0.122 mag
